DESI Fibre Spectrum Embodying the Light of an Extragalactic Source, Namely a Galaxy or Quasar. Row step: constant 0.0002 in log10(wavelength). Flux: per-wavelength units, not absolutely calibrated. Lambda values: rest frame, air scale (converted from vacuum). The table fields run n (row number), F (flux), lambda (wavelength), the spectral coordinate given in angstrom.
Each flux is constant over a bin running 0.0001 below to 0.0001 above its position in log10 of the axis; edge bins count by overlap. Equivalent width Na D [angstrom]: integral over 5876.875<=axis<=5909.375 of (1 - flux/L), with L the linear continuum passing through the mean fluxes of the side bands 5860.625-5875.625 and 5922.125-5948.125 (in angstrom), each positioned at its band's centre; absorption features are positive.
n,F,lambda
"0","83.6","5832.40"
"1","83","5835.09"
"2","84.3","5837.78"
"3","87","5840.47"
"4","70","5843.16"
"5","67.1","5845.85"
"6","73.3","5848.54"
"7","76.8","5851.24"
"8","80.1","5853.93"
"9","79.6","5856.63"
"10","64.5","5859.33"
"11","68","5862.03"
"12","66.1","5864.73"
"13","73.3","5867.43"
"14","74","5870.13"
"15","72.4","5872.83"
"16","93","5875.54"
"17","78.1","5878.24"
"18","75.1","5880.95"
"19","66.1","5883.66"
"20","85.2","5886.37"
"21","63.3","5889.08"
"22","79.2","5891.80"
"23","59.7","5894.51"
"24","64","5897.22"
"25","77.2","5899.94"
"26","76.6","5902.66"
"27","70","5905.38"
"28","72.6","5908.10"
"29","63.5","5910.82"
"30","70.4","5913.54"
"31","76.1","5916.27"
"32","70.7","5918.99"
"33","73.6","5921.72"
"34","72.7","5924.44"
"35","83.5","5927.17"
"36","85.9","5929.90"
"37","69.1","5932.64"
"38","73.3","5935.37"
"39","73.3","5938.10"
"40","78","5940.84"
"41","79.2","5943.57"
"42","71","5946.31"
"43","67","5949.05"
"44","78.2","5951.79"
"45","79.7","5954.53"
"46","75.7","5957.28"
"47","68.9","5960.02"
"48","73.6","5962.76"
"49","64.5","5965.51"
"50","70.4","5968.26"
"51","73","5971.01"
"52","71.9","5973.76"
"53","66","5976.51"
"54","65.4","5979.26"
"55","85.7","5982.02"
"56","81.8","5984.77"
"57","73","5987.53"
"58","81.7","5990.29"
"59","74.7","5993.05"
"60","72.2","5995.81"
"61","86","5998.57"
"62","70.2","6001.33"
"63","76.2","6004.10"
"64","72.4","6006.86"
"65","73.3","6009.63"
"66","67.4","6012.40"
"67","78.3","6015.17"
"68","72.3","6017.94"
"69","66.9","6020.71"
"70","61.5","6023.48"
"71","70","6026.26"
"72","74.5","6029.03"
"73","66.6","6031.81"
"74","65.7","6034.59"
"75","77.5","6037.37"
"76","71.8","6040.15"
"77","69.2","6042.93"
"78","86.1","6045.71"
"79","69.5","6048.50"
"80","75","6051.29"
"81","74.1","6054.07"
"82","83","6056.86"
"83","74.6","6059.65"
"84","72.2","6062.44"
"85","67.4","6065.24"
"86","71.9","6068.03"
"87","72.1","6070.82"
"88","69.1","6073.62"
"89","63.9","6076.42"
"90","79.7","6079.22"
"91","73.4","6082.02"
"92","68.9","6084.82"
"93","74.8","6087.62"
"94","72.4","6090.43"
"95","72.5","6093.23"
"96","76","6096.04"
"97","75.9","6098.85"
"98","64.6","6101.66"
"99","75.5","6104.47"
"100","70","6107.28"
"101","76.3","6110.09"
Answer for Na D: 0.77 angstrom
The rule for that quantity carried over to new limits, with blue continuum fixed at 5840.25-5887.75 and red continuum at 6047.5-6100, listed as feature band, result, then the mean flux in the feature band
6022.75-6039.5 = 0.8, 69.7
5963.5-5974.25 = 0.6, 70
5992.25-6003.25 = -0.3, 75.9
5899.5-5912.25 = 0.5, 71.6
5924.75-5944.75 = -0.8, 77.2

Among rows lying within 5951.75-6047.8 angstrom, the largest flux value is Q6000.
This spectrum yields 86.1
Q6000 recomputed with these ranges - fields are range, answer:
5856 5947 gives 93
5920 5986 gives 85.9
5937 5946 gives 79.2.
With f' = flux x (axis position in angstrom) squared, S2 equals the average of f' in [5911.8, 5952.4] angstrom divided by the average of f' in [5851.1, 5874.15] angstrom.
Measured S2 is 1.05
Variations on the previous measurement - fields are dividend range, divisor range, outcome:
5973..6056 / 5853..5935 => 1.04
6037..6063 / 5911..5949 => 1.05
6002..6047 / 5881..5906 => 1.05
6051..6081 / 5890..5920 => 1.09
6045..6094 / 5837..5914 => 1.06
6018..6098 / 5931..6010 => 1.00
